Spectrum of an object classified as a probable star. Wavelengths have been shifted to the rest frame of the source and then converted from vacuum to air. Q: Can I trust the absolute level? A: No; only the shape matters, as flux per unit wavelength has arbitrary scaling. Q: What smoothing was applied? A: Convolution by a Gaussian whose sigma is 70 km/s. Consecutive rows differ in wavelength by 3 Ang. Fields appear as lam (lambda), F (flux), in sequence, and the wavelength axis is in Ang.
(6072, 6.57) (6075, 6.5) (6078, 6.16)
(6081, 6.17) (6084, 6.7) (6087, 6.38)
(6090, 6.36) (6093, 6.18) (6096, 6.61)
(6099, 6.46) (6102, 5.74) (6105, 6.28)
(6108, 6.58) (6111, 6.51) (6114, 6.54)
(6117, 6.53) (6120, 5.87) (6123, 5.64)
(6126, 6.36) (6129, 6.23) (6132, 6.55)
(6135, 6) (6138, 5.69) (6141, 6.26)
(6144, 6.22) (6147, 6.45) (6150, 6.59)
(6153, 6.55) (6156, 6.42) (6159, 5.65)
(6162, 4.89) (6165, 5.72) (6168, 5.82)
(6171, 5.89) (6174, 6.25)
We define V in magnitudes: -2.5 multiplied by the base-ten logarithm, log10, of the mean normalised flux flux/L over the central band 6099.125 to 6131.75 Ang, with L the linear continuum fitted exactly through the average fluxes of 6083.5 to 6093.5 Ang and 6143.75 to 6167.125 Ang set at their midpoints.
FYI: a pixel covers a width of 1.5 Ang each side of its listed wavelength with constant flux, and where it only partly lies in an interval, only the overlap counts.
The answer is 0.00 mag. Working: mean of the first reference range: 6.4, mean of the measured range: 6.25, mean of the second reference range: 6.05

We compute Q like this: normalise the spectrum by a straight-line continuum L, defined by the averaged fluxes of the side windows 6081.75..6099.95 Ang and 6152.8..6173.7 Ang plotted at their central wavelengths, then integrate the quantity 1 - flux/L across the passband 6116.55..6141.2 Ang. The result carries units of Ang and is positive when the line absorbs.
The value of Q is 0.1 Ang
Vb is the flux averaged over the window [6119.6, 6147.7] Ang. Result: 6.13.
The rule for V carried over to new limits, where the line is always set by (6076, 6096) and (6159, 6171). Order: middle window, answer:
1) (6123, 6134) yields -0.06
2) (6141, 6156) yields -0.13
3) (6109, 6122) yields -0.05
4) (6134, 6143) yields -0.03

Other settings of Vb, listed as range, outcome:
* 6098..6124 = 6.25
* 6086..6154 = 6.28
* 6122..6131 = 6.13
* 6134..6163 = 6.09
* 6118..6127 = 5.97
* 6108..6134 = 6.29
